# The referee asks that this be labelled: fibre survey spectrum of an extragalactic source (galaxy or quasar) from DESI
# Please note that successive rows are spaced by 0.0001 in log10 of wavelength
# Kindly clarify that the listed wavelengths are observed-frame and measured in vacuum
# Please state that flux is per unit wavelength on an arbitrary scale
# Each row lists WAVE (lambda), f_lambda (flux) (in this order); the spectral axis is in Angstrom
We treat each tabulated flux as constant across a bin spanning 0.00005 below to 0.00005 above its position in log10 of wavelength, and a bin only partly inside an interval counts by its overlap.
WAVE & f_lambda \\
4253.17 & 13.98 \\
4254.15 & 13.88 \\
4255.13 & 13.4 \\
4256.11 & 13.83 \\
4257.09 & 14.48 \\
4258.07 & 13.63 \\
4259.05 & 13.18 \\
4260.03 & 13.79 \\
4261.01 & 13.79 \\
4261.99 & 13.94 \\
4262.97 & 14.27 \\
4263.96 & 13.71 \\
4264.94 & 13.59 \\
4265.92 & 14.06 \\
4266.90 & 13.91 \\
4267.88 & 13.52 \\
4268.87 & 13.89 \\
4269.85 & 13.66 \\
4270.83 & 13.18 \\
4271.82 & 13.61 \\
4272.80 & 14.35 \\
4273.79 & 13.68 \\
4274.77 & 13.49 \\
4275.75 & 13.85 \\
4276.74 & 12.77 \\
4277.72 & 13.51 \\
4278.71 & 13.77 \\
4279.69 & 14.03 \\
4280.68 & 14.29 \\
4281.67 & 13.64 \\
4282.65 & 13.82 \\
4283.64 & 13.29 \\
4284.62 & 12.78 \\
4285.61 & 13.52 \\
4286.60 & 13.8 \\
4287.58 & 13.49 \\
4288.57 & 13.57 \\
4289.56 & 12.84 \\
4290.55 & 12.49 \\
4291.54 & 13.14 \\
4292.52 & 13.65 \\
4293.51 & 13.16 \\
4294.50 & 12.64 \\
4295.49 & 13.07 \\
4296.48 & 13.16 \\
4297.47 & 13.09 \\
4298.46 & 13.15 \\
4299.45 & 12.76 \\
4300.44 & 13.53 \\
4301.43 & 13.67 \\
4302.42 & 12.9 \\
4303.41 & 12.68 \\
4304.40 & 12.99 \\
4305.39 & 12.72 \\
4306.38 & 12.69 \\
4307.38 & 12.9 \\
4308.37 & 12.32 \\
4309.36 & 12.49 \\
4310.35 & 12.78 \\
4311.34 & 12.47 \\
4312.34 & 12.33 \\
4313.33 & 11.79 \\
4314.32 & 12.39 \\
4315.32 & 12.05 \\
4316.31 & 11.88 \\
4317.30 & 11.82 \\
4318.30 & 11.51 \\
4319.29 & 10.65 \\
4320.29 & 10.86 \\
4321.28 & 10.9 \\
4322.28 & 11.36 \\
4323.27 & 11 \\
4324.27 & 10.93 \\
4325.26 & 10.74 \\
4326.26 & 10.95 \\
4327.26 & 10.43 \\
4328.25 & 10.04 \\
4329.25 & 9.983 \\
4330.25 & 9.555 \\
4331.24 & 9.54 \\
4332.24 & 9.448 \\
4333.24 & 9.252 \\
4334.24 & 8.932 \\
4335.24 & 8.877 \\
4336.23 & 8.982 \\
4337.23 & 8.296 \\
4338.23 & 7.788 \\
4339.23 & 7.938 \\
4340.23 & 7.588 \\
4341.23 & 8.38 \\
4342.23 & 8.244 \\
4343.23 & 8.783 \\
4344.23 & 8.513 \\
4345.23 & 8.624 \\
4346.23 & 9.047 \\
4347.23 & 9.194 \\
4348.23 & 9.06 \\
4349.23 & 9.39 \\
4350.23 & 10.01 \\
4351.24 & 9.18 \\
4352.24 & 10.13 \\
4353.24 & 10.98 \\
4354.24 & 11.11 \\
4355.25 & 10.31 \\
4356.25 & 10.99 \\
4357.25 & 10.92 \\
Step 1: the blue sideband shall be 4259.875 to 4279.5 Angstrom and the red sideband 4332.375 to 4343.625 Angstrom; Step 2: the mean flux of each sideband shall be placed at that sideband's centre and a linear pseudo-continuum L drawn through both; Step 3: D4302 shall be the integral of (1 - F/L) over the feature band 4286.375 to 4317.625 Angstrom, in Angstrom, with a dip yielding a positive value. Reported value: -4.4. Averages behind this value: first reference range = 13.7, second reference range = 8.49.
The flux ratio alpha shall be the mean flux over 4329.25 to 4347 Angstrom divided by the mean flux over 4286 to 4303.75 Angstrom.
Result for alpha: 0.7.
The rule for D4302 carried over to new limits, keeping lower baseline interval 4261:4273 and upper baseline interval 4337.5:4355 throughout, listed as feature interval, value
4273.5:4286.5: -0.6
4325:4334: 0.1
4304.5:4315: -1.2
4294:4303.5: -0.9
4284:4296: -0.7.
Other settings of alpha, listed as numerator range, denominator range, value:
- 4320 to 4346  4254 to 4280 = 0.69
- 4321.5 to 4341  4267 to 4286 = 0.70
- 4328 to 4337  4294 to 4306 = 0.72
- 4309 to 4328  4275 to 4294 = 0.86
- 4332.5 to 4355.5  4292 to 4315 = 0.71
